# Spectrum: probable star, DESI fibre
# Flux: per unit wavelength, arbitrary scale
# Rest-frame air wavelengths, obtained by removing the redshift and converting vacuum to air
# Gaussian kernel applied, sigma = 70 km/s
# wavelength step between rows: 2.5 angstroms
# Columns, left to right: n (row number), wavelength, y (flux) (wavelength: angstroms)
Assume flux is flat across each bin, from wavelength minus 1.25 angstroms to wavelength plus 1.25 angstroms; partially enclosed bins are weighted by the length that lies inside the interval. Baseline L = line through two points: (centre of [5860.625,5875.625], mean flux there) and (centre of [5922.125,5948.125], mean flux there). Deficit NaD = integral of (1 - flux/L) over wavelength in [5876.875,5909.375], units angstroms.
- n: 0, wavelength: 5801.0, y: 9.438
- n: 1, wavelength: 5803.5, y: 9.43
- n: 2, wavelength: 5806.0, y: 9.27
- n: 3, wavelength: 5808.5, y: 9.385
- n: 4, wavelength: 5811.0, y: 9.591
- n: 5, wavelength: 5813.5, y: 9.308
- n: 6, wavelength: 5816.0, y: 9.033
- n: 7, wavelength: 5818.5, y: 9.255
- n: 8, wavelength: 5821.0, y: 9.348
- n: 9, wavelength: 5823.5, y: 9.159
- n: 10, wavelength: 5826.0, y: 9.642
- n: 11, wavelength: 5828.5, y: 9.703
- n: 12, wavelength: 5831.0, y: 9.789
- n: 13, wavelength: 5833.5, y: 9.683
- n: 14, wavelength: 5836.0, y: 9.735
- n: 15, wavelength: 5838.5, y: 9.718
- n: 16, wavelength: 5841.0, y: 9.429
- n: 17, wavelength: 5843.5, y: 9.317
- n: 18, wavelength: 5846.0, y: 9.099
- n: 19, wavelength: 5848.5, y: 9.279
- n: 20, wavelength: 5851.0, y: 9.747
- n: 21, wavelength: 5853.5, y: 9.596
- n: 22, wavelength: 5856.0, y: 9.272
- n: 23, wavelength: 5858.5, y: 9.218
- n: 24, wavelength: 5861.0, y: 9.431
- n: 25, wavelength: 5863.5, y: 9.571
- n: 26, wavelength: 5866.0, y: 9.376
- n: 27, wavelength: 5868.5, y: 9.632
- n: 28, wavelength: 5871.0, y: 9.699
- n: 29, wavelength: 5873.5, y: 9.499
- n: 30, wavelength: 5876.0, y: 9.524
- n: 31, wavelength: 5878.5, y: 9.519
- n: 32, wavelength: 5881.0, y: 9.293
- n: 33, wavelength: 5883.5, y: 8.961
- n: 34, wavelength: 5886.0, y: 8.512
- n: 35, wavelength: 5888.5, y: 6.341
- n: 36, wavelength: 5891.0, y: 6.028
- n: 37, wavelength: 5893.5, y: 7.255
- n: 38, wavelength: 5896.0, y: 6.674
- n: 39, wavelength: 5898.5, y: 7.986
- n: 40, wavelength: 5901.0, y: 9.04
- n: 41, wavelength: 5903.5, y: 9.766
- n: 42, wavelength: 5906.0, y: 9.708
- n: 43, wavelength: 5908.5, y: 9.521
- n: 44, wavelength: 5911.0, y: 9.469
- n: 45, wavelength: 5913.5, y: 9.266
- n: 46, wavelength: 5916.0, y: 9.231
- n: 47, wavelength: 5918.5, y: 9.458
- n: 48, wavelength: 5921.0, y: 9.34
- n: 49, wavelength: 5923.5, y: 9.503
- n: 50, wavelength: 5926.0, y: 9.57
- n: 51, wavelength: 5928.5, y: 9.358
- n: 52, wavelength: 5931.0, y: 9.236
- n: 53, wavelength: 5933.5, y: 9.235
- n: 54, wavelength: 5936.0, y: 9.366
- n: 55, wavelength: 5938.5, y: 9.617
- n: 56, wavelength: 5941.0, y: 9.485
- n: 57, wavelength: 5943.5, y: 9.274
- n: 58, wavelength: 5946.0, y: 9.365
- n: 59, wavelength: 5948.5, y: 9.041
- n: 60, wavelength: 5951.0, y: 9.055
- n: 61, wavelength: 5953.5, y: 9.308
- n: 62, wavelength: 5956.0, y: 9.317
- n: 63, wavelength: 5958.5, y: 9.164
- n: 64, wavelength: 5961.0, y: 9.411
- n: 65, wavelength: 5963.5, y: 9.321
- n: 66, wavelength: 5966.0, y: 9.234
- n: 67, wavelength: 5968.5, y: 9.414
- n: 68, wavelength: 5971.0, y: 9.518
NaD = 3.9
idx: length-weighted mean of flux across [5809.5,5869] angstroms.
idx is 9.45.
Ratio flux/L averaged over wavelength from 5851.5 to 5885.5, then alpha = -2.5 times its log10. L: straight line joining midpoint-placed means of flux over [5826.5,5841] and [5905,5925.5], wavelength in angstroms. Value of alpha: 0.019 mag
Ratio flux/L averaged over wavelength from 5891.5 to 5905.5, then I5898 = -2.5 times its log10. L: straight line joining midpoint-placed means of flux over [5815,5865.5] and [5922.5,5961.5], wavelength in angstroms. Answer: 0.16 mag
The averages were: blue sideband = 9.45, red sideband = 9.33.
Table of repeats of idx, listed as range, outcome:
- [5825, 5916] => 9.09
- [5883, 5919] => 8.45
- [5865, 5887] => 9.34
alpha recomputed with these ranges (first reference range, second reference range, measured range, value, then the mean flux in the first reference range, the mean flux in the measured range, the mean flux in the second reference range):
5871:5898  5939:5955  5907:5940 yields -0.062 mag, 8.23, 9.4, 9.27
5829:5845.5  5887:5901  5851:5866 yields -0.095 mag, 9.59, 9.44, 7.08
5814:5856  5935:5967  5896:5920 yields 0.026 mag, 9.46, 9.14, 9.3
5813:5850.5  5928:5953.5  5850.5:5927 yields 0.045 mag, 9.44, 8.99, 9.3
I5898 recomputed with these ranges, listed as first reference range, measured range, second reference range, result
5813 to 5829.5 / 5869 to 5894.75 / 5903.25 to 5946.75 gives 0.109 mag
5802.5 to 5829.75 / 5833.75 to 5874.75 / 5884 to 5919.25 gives -0.062 mag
